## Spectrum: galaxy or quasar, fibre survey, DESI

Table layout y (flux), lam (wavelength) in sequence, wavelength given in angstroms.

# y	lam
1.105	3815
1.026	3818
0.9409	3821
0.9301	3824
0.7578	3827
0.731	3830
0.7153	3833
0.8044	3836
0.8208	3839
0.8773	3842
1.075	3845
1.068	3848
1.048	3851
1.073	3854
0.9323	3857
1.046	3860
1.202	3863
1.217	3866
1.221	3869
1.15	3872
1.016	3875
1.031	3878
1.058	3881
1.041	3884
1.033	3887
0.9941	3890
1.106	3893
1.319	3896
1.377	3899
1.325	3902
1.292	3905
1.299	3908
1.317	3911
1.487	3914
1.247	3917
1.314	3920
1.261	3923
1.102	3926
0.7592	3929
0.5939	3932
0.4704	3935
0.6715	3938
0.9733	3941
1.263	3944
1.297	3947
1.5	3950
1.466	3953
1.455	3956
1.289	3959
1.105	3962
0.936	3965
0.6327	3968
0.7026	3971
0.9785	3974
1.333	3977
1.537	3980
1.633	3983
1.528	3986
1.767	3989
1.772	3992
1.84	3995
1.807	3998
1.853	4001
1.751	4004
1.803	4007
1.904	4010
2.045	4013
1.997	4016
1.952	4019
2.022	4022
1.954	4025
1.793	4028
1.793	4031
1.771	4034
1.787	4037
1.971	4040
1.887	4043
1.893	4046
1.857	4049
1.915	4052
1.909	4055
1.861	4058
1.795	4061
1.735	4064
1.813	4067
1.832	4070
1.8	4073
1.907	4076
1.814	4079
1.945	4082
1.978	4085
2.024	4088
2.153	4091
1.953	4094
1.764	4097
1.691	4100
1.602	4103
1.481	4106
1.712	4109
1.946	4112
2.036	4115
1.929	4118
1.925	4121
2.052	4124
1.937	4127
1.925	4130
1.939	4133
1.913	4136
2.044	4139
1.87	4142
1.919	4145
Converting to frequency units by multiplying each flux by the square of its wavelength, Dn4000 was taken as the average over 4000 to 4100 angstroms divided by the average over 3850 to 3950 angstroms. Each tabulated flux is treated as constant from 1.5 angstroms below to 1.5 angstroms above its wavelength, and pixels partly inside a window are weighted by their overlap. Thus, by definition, 1.82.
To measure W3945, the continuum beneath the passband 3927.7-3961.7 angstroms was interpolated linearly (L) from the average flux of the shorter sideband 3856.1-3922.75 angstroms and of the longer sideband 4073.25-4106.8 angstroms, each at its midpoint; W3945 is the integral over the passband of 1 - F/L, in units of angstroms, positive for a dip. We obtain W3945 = 7.6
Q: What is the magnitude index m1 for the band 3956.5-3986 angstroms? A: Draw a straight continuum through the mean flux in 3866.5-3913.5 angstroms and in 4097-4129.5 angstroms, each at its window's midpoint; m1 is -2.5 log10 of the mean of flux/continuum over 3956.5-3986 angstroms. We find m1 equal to 0.220 mag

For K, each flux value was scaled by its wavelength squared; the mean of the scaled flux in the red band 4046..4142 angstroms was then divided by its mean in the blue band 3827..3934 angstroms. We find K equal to 1.94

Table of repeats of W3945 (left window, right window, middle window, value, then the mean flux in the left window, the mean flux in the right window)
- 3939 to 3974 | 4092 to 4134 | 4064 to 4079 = -1.48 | 1.13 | 1.85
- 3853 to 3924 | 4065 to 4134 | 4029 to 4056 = -2.80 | 1.18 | 1.87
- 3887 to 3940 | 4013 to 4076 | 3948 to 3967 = 1.20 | 1.11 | 1.87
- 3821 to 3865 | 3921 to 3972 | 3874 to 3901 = -3.70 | 0.938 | 1.03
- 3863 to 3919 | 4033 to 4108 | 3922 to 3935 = 4.55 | 1.2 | 1.85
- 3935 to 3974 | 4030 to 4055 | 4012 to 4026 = -2.89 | 1.08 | 1.86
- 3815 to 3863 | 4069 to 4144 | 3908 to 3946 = 5.81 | 0.937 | 1.89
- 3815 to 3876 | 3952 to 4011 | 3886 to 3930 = -0.92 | 0.985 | 1.45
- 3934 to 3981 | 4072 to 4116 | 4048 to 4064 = -2.07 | 1.1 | 1.85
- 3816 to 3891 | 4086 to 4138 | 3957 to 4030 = -4.56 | 0.993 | 1.88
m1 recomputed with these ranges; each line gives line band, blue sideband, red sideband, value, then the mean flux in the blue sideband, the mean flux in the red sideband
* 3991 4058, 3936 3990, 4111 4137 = -0.25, 1.21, 1.96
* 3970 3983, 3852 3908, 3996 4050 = 0.33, 1.14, 1.88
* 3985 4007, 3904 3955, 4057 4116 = -0.23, 1.14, 1.84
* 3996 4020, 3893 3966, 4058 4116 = -0.25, 1.17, 1.84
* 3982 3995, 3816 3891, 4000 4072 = -0.03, 0.993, 1.87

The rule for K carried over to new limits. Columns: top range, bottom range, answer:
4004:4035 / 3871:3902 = 1.81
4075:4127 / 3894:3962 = 1.73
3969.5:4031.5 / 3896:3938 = 1.57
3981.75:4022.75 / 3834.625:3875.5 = 1.90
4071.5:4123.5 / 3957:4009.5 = 1.37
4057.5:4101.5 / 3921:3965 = 1.85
